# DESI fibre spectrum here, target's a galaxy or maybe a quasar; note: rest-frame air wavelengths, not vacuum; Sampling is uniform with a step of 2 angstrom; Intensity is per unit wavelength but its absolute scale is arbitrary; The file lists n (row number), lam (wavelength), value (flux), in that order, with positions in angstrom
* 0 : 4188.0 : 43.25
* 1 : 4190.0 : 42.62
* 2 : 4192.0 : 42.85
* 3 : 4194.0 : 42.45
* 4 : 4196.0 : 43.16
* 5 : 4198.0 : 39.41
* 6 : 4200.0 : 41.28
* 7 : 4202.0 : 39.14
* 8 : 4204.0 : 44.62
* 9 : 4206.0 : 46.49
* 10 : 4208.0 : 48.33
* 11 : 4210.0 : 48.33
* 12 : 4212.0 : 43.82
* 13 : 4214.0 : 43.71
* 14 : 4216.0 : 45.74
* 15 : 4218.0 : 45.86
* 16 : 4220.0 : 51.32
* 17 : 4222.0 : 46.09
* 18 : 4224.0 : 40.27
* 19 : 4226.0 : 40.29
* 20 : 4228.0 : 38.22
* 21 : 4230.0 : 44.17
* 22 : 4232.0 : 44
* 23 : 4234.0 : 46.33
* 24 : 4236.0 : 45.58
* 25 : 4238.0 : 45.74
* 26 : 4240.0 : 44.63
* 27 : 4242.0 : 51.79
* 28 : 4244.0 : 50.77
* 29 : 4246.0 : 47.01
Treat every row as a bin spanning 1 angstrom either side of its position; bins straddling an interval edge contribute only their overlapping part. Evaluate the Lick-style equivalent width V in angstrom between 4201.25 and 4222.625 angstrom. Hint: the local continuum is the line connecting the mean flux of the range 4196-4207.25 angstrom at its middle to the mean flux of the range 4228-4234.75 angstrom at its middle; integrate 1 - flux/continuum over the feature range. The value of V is -1.5 angstrom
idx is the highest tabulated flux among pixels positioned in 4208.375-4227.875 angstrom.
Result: 51.32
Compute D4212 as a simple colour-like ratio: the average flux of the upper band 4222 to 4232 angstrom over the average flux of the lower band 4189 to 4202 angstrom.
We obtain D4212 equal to 1.00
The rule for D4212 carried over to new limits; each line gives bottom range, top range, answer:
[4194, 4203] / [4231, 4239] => 1.11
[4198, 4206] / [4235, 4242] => 1.10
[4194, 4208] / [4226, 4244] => 1.05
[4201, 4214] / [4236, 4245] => 1.06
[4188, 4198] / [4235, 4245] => 1.12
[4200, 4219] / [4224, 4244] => 0.99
